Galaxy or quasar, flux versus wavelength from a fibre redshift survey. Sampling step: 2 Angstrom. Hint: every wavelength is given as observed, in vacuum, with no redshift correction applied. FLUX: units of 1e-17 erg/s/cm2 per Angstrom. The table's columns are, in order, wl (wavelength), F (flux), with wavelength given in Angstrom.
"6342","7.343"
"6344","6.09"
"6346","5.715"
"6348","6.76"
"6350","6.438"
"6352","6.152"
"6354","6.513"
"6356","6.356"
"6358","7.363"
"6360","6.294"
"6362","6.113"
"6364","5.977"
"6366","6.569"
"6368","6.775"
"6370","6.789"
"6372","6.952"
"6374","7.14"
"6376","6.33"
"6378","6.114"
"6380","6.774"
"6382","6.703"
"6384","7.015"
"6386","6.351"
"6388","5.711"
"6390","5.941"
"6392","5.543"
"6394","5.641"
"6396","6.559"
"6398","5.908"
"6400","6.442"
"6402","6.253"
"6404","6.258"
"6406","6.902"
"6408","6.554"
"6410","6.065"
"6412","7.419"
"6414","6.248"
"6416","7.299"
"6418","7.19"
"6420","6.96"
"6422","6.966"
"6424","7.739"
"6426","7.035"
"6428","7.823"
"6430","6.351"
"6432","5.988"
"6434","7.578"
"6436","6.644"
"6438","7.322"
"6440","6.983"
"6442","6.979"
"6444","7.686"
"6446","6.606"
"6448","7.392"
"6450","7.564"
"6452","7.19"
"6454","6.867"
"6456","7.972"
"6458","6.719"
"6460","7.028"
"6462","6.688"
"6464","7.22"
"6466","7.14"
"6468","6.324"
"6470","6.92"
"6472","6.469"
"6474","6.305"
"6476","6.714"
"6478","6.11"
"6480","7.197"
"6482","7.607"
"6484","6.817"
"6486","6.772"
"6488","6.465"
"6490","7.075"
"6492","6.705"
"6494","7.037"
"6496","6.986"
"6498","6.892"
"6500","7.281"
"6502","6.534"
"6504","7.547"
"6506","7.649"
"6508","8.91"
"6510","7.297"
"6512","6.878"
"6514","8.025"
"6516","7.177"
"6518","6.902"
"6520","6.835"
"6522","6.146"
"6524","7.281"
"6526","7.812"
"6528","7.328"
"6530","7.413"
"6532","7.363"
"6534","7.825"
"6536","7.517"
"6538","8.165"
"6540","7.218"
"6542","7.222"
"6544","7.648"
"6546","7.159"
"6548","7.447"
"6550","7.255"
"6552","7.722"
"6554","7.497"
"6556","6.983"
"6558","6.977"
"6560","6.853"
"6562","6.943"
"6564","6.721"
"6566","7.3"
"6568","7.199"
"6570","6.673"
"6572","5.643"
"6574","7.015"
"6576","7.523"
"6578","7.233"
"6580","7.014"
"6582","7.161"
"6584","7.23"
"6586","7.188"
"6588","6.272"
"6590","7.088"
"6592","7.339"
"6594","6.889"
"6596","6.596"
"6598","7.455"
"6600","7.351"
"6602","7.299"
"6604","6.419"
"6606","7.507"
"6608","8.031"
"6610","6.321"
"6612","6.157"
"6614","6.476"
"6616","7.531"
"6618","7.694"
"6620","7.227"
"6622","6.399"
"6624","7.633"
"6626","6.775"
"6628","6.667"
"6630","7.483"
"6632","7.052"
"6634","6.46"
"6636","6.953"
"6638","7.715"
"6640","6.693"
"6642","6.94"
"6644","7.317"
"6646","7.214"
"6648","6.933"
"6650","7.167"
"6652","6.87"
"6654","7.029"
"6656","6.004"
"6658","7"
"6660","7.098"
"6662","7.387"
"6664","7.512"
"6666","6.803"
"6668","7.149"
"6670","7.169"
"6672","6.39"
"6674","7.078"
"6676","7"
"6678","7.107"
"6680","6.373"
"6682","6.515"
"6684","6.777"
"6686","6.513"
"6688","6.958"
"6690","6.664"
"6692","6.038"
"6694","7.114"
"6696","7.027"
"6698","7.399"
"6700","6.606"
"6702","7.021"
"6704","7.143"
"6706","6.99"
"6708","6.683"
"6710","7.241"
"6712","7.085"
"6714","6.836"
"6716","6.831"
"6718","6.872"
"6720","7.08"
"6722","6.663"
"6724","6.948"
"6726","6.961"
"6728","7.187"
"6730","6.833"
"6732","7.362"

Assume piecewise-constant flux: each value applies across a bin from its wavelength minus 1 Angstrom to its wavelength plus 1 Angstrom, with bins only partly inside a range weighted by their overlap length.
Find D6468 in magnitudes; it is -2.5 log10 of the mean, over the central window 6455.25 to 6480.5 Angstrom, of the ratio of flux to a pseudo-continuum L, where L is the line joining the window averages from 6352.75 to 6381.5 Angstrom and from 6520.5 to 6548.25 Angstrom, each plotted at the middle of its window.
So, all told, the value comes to 0.04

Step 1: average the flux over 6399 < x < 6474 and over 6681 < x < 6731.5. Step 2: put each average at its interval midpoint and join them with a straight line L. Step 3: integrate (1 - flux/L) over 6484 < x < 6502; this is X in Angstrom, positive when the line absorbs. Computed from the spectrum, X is 0.1 Angstrom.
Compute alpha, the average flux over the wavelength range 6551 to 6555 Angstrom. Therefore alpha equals 7.61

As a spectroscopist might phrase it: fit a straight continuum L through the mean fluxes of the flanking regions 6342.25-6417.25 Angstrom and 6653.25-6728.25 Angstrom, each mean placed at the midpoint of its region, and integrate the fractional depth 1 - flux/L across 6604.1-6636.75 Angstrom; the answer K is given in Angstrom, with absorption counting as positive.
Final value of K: -1.02 Angstrom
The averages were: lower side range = 6.44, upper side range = 6.9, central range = 7.01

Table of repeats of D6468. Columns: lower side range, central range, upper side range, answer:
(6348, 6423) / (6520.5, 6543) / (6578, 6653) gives -0.08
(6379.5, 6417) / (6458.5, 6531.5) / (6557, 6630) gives -0.05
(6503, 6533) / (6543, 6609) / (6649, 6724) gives 0.01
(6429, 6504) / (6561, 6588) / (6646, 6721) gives -0.01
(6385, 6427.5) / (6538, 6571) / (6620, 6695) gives -0.07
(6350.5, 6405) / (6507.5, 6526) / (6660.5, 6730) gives -0.10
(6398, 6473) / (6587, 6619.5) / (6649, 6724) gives -0.02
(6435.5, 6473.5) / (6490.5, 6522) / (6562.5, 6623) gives -0.03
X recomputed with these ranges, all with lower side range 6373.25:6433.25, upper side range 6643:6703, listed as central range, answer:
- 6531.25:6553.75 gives -2.53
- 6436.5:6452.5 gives -1.38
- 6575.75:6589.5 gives -0.54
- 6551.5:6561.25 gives -0.59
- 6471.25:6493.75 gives -0.30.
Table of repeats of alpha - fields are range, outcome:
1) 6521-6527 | 7.08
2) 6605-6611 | 7.29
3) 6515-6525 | 6.87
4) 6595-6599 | 7.03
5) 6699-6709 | 6.89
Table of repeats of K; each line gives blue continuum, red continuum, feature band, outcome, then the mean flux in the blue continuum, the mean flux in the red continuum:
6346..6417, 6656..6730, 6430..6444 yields -0.8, 6.45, 6.91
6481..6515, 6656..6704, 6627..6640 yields -0.1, 7.2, 6.89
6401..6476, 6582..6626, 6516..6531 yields -0.2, 6.93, 7.05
